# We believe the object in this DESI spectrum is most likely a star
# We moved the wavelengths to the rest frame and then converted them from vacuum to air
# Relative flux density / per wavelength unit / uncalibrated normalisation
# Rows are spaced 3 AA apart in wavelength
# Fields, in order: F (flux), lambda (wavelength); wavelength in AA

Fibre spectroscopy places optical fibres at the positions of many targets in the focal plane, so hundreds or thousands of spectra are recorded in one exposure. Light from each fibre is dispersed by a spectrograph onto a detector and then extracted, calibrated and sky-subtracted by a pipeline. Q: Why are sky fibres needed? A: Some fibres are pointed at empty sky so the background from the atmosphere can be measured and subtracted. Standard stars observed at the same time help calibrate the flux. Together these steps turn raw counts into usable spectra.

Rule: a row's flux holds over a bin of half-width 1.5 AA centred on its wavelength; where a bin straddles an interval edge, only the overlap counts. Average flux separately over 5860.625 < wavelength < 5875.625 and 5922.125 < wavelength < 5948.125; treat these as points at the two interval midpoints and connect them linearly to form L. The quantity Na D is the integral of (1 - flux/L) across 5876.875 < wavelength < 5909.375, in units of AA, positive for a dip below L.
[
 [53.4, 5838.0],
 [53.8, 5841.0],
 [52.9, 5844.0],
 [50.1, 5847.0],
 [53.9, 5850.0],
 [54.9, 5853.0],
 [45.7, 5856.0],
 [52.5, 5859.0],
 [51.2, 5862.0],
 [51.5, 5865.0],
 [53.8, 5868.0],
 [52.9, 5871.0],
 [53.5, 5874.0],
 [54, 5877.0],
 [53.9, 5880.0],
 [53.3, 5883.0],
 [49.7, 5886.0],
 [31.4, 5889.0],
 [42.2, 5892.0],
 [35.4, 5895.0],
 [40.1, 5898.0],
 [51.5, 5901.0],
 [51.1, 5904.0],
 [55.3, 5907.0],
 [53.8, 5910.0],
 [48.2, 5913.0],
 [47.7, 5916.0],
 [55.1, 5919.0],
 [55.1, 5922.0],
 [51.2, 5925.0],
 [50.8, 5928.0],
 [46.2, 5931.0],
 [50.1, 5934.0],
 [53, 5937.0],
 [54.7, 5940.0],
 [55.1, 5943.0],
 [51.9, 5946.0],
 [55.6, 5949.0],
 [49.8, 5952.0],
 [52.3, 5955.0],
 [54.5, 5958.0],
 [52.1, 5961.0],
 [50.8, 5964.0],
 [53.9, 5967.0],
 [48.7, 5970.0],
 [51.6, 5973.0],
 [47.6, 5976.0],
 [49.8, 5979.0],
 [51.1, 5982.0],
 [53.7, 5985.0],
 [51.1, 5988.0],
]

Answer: 3.34 AA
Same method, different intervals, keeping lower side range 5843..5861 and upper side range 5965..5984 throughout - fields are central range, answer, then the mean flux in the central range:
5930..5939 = 0.1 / 50.2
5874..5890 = 0.6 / 49.5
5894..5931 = 1.0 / 49.7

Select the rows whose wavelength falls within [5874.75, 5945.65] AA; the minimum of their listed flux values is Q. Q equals 31.4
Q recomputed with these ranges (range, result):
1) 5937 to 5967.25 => 49.8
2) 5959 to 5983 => 47.6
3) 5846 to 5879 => 45.7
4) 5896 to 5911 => 40.1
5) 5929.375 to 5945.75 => 46.2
